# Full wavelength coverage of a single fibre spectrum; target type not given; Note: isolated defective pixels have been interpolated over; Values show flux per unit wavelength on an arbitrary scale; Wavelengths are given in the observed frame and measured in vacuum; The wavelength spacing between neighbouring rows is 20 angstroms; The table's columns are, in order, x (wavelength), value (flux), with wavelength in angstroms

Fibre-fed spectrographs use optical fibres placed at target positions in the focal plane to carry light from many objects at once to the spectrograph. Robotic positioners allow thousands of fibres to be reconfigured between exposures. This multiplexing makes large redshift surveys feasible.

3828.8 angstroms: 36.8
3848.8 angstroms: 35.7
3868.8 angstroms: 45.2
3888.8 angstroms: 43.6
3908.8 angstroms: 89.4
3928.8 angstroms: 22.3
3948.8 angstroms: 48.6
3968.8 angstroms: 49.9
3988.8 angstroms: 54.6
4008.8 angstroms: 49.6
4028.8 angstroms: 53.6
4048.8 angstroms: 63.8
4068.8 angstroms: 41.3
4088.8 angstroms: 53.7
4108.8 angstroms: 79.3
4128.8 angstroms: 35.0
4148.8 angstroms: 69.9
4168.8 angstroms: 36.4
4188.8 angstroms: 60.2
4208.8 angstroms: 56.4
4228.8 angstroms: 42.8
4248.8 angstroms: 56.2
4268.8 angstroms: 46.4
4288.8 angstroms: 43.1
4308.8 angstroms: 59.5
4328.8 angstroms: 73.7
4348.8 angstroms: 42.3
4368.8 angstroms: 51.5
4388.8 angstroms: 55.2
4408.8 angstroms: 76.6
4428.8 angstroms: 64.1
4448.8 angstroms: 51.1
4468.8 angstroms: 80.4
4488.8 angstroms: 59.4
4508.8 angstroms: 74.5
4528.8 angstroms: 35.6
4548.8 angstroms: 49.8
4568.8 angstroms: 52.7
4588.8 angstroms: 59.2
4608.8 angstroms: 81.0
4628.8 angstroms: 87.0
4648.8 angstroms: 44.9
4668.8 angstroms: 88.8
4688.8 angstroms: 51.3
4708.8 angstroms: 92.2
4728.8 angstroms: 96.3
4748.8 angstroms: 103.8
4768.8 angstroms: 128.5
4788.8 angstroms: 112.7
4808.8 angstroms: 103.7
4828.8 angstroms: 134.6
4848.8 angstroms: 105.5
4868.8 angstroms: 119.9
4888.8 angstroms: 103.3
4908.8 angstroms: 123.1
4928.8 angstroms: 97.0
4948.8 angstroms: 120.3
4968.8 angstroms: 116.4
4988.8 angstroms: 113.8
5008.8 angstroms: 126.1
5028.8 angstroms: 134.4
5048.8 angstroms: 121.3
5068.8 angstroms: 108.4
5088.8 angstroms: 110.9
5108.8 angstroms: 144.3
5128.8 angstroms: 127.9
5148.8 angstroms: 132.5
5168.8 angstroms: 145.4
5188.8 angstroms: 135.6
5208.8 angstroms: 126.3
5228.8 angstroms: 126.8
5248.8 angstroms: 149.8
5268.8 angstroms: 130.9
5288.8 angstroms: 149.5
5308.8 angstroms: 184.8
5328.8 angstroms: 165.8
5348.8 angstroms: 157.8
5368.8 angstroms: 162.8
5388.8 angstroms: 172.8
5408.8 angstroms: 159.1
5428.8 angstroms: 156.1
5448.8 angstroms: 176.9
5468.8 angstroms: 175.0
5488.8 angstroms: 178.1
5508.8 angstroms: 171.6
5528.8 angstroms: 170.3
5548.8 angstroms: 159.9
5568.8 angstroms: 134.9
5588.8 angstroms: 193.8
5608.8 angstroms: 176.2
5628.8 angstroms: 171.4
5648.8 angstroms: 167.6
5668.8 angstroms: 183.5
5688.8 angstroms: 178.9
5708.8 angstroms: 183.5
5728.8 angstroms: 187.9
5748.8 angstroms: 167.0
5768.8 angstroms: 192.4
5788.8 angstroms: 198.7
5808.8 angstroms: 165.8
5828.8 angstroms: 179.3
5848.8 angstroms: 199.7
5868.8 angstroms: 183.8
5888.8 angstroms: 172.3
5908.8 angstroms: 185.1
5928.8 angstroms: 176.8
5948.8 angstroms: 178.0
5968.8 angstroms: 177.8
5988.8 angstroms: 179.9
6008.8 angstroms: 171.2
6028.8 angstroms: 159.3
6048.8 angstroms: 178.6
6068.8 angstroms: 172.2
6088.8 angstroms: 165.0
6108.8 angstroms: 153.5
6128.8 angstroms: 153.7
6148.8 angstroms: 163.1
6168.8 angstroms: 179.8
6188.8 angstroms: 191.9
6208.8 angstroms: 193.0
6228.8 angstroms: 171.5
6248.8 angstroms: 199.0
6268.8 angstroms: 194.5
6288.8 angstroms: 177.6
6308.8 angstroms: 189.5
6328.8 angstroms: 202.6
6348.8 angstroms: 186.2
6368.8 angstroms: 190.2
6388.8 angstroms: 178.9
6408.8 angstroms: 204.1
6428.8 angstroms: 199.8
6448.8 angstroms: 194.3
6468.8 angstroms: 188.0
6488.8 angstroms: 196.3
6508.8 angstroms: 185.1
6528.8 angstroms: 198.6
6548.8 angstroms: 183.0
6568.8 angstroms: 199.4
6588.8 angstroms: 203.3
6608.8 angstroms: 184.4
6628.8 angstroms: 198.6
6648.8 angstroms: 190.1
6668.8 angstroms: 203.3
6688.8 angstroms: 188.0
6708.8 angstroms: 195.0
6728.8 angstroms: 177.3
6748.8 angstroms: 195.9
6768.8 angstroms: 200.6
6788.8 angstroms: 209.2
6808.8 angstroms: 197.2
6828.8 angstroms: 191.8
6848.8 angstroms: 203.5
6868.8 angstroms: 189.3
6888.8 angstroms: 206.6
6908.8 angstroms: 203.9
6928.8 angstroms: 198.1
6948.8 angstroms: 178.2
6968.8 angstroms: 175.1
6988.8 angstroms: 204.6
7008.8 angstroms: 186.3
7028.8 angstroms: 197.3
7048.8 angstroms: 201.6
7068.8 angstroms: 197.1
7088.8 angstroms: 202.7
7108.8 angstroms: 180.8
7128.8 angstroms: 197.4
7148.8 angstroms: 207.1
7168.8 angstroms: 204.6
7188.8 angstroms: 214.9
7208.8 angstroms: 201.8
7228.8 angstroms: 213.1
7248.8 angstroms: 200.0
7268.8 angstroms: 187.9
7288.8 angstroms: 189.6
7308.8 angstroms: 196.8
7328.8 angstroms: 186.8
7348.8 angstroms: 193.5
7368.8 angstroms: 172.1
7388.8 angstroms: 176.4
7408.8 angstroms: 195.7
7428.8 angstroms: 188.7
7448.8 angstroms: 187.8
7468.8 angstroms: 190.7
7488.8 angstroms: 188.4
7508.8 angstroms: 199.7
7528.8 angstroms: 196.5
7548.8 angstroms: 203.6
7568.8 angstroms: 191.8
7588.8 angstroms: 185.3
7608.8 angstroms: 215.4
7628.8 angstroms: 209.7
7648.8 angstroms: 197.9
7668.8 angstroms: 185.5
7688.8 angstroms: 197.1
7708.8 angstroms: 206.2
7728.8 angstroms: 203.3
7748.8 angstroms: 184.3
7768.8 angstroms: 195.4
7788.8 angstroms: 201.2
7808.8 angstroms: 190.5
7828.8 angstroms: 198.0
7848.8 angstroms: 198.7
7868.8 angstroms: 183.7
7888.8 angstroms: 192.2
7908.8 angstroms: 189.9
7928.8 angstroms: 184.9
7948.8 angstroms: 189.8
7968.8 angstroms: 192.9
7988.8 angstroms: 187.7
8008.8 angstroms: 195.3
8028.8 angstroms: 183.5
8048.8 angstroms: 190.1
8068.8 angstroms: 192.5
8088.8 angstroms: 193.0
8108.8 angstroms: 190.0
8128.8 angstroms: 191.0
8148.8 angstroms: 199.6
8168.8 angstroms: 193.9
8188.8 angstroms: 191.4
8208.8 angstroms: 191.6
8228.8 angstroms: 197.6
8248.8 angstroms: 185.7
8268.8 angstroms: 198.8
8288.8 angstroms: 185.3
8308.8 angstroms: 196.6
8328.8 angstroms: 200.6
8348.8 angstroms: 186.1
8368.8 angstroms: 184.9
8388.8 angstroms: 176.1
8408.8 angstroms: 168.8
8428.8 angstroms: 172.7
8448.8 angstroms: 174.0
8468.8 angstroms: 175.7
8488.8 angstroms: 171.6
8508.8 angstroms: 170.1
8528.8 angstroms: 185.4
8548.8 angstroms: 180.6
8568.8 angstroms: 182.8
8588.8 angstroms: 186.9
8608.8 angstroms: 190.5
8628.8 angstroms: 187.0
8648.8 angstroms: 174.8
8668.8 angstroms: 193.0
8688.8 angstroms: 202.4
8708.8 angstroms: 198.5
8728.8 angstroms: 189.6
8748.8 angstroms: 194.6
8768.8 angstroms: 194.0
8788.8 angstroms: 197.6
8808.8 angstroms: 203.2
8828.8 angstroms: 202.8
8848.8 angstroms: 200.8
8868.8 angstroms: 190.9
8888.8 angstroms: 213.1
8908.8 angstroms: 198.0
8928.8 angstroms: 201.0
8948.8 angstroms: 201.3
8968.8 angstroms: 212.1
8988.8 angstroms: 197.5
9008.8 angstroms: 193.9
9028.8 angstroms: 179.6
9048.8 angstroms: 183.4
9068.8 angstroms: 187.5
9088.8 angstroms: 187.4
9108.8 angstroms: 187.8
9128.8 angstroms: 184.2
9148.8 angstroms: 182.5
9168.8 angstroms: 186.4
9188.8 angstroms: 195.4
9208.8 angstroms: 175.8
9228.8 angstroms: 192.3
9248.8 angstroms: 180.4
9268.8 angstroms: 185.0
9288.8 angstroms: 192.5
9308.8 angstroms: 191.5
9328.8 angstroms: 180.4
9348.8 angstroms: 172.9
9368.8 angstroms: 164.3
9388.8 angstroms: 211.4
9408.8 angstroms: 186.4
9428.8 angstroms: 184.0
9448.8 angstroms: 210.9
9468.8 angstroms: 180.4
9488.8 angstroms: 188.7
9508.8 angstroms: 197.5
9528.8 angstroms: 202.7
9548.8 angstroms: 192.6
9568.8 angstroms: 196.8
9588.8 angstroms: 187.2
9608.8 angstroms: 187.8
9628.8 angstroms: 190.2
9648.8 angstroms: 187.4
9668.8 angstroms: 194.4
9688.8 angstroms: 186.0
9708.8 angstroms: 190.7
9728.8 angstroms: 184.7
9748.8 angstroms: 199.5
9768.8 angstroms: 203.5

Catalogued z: 0.18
